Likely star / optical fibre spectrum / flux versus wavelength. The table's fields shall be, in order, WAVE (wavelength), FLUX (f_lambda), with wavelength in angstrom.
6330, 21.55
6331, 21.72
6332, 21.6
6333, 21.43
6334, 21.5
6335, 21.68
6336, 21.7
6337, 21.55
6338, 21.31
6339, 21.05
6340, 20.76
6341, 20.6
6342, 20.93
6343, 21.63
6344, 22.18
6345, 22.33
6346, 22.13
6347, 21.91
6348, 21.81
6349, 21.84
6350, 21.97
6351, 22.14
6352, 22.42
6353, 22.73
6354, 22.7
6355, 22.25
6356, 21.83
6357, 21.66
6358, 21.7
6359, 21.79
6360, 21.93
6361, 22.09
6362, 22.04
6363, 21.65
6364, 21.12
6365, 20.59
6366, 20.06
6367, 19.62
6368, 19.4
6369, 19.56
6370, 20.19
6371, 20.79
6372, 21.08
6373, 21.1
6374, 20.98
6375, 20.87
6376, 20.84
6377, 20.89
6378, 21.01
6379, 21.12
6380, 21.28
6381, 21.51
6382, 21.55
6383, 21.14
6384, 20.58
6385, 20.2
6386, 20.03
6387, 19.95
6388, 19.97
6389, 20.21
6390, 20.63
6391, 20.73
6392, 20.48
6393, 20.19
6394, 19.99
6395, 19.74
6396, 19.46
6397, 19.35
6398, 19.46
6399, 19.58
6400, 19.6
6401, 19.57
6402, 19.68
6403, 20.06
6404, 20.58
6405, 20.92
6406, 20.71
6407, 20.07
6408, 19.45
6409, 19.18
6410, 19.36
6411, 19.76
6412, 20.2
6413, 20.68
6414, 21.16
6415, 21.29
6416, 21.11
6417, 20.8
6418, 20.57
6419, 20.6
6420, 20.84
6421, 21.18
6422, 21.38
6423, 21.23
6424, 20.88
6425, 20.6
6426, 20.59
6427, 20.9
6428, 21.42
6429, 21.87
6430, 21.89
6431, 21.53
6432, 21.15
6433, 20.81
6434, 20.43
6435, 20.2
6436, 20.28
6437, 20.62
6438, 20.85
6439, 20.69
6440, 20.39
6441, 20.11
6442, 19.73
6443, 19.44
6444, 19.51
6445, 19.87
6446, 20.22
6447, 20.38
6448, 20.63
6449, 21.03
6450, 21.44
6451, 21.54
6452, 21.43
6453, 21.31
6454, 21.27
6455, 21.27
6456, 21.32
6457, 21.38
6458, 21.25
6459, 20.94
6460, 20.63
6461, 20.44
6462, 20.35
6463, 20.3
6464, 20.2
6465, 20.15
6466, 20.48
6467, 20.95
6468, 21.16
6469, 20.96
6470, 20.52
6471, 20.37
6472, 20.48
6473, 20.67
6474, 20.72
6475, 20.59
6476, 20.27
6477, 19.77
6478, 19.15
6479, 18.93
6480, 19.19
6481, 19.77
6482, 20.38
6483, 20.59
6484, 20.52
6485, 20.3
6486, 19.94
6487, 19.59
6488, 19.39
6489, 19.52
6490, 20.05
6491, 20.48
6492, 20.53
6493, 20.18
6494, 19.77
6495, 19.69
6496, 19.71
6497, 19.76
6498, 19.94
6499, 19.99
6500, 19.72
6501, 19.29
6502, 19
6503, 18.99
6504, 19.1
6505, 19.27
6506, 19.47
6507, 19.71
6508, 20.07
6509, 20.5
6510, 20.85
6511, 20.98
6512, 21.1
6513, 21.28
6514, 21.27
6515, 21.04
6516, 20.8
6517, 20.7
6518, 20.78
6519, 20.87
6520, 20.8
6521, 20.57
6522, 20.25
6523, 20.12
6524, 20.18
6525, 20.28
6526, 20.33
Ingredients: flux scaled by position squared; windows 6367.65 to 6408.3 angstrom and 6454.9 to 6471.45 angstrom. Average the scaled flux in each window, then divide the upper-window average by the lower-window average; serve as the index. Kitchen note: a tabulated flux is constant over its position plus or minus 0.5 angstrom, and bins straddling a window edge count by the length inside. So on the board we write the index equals 1.04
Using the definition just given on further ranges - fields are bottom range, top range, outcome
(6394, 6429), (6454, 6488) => 1.02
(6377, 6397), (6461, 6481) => 1.02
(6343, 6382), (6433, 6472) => 0.99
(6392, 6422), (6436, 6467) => 1.04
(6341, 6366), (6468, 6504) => 0.95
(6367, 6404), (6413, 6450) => 1.03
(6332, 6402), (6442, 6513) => 1.00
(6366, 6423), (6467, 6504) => 1.01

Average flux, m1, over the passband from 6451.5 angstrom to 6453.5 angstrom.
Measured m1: 21.4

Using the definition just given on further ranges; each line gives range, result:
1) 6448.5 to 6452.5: 21.4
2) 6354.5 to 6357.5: 21.9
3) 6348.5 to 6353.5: 22.2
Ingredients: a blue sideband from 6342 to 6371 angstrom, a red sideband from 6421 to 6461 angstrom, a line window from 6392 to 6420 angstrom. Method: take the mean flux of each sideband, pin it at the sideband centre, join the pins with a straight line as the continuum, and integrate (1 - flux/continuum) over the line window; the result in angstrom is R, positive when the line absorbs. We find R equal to 1.3 angstrom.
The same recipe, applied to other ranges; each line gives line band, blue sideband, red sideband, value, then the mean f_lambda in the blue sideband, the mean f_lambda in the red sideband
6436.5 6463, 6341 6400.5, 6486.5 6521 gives -0.3 angstrom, 21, 20.1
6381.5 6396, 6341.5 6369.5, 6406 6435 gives 0.5 angstrom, 21.6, 20.7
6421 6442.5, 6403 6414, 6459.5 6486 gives -0.7 angstrom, 20.1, 20.3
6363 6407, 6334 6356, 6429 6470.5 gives 2.0 angstrom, 21.8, 20.7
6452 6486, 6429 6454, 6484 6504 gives -0.5 angstrom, 20.7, 19.8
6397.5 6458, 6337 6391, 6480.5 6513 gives 0.0 angstrom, 21.2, 20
